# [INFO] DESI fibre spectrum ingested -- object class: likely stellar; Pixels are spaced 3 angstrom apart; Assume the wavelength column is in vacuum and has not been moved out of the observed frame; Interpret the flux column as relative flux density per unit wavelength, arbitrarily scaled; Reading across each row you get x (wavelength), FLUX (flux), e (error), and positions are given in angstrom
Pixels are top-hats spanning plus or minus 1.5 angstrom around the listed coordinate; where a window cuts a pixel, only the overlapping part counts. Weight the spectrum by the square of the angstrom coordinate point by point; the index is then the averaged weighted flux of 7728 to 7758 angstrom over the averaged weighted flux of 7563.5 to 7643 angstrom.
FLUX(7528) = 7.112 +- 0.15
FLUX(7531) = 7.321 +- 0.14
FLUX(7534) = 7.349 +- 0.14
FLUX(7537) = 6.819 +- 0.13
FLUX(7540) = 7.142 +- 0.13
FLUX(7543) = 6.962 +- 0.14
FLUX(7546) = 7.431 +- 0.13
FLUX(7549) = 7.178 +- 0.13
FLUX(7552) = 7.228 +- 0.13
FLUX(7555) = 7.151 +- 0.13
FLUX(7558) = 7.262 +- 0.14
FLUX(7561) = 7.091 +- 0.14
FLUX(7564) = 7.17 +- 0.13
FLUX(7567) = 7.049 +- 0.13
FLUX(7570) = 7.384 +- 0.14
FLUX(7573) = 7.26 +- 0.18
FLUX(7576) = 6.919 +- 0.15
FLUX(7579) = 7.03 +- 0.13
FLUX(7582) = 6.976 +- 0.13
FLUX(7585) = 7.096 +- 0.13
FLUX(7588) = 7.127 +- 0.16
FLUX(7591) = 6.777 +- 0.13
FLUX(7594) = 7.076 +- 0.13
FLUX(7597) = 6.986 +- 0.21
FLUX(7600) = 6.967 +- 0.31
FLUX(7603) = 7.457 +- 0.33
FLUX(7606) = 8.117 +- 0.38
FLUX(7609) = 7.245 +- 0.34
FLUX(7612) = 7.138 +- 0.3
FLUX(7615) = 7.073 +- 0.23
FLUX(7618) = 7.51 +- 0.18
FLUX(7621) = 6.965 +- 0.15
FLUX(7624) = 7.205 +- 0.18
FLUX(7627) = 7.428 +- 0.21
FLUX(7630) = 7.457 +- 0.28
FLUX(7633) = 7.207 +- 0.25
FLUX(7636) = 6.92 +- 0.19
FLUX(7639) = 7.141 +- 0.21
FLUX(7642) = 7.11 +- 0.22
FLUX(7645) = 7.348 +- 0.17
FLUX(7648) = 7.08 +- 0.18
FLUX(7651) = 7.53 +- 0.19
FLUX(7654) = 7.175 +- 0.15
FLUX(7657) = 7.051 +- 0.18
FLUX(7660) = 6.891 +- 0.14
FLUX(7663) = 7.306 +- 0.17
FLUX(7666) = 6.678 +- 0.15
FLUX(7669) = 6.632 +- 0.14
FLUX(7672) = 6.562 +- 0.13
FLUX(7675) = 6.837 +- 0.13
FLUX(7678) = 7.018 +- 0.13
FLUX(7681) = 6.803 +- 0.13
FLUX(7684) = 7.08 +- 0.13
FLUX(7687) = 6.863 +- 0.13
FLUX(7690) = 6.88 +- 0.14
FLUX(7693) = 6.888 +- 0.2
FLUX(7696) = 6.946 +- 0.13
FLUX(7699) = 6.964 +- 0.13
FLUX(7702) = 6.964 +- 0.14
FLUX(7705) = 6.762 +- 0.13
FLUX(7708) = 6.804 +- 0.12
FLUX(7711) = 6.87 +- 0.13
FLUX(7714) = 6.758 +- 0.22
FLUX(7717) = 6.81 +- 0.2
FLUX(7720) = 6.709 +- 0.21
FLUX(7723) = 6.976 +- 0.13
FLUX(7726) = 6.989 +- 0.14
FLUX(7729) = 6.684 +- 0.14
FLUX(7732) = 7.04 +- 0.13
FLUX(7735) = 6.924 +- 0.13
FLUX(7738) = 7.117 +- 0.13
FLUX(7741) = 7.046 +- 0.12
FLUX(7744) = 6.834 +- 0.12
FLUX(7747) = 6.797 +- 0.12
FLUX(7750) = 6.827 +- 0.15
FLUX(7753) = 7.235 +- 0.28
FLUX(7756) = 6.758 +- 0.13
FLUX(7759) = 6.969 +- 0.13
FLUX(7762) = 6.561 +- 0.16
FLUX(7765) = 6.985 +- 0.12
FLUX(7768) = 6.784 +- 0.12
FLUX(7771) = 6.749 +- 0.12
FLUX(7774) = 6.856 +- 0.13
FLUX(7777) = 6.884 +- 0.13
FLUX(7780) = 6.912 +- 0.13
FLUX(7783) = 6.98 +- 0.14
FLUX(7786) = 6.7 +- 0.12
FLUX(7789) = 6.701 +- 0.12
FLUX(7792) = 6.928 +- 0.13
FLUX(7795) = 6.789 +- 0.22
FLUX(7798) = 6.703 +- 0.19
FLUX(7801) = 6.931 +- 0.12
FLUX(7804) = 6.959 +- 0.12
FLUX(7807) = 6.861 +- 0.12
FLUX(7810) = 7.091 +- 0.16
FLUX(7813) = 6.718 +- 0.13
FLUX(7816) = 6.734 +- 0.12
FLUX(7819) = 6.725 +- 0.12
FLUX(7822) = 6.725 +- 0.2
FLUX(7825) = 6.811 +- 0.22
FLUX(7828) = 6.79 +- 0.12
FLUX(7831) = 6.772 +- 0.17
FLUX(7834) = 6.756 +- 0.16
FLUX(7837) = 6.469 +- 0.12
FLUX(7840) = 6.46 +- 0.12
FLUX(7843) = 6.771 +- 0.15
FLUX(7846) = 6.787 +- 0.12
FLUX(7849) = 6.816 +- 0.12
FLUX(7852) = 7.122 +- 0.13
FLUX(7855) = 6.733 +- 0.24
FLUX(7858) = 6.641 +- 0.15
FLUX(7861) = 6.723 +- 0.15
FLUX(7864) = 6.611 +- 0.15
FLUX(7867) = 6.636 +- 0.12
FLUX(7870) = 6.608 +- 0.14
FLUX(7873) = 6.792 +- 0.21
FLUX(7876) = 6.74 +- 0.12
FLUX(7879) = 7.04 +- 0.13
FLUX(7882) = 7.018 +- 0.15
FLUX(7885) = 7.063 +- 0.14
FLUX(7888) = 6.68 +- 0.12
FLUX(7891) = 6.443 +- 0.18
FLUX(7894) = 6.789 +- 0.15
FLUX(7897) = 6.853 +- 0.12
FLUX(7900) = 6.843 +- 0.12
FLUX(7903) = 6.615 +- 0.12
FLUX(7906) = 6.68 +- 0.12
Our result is 1.00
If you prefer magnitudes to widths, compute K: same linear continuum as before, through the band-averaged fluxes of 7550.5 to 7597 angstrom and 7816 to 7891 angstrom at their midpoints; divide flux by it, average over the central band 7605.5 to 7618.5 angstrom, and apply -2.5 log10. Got -0.05 mag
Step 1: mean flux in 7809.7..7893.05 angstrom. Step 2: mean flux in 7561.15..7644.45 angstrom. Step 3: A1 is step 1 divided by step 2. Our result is 0.94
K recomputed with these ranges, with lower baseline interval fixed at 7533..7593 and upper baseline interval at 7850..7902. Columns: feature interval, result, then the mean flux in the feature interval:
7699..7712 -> 0.02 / 6.86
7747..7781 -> 0.01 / 6.86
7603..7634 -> -0.04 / 7.34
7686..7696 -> 0.01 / 6.89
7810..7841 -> 0.02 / 6.72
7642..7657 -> -0.03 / 7.24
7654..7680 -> 0.02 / 6.89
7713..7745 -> 0.01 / 6.9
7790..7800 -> 0.01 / 6.81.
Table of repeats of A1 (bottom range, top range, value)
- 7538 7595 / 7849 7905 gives 0.95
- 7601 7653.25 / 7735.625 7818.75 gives 0.94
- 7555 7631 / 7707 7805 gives 0.96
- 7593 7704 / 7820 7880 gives 0.95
